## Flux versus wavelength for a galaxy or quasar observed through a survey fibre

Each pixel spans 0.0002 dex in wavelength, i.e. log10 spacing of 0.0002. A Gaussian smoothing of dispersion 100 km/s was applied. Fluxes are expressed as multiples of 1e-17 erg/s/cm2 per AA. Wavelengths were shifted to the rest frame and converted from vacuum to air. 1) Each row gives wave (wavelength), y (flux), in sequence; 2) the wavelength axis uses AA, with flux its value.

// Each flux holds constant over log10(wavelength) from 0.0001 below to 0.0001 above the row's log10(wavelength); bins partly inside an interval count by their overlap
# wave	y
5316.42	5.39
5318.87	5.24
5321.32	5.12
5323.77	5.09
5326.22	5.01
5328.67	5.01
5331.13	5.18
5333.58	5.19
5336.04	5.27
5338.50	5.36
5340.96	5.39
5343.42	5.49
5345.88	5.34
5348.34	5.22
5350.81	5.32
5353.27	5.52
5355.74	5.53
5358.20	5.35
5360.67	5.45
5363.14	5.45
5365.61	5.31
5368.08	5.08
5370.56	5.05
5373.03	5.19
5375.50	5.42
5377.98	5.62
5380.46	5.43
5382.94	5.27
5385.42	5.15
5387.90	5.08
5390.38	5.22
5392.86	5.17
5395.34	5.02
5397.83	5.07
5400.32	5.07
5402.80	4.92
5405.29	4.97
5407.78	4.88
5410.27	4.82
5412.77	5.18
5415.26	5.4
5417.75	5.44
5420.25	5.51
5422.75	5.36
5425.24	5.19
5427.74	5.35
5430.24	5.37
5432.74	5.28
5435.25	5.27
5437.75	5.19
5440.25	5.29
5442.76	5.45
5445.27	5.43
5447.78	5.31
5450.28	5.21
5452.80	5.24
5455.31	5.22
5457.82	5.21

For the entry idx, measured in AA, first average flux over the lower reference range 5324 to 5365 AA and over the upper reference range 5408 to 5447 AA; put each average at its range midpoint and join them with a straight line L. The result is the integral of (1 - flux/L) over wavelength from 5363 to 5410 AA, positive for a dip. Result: 1.2 AA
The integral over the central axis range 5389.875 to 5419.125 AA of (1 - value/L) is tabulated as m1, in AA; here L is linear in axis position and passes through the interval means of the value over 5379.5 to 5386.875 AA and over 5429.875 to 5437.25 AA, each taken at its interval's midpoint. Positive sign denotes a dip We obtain 1.0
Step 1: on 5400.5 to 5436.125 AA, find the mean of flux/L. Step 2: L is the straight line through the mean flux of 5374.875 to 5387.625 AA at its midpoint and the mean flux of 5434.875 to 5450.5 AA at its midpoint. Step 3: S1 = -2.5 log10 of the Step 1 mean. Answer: 0.03 mag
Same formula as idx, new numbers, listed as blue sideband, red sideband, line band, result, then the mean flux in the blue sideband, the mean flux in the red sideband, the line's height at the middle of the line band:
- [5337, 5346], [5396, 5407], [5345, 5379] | -0.5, 5.4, 5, 5.26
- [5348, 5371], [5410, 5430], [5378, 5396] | 0.3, 5.34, 5.31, 5.33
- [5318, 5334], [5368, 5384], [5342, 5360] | -0.6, 5.12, 5.31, 5.21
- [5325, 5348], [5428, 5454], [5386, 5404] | 0.7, 5.25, 5.3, 5.28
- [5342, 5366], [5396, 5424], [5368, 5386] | 0.0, 5.4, 5.14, 5.3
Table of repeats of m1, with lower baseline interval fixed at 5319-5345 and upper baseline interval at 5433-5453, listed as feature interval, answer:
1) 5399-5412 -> 0.8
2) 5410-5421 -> 0.0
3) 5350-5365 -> -0.6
